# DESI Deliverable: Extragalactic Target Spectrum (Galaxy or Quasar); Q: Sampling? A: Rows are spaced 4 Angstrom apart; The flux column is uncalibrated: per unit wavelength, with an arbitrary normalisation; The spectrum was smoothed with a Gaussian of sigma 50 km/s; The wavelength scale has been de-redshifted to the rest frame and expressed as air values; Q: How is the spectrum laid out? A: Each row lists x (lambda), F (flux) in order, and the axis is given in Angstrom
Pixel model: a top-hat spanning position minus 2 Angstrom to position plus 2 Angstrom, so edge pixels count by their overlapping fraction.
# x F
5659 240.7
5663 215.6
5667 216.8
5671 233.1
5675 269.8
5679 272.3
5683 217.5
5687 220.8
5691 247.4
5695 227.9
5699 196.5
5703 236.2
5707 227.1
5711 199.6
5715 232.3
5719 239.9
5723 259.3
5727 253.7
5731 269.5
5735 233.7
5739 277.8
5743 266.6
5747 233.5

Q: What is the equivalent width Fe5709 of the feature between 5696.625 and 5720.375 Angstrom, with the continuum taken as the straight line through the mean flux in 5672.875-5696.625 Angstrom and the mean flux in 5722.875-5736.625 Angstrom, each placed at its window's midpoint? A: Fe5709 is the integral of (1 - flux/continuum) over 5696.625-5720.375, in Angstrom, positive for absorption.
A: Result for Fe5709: 2.6 Angstrom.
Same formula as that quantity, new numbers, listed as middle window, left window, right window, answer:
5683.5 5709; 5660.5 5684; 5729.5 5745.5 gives 2.2 Angstrom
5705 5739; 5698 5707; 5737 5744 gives 0.9 Angstrom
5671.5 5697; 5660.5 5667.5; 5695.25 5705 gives -2.8 Angstrom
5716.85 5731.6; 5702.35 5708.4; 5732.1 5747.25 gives -0.5 Angstrom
